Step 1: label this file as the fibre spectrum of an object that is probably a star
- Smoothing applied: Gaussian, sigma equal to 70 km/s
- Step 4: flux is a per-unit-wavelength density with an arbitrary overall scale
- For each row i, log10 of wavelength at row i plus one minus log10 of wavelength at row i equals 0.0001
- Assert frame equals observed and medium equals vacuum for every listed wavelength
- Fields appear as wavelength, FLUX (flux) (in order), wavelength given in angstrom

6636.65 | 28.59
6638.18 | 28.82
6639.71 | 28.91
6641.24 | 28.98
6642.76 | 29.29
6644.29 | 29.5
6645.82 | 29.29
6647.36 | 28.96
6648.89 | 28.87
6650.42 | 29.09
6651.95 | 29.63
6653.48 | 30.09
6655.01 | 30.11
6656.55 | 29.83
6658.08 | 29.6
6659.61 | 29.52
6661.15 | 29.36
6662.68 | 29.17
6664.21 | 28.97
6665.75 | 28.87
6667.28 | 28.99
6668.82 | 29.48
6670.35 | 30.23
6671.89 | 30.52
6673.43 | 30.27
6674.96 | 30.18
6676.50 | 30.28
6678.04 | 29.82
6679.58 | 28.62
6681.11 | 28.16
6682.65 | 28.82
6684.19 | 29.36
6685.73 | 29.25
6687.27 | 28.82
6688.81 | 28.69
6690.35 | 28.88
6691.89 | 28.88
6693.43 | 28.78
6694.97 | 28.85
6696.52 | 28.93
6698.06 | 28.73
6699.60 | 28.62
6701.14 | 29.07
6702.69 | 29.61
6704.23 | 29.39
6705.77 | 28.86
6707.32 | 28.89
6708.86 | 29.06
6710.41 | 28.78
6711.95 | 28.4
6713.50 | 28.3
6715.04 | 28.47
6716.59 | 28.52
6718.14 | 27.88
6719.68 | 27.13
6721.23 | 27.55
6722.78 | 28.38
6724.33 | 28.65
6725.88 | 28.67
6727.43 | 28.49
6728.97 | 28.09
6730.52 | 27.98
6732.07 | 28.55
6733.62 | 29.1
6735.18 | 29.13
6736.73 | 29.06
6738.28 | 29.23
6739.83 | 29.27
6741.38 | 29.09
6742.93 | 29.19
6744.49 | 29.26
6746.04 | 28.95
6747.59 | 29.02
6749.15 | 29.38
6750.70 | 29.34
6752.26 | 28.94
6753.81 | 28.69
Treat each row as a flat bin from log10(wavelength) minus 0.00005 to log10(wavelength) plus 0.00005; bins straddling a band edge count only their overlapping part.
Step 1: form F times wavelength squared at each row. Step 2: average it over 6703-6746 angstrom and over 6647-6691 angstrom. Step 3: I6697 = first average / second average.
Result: 0.99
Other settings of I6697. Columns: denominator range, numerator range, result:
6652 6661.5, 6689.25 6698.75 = 0.98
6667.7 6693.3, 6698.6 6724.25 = 0.98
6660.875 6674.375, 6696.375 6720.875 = 0.98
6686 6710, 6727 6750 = 1.01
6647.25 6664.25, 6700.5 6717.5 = 0.99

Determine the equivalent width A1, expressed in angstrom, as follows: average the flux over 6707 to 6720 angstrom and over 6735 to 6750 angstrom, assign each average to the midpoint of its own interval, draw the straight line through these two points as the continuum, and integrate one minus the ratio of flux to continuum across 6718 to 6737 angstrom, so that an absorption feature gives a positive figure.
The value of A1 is 0.28 angstrom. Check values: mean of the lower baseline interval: 28.4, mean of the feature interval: 28.4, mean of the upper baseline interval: 29.2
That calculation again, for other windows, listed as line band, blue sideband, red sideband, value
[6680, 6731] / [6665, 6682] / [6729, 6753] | 1.2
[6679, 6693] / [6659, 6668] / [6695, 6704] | 0.1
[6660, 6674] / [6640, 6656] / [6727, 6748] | -0.1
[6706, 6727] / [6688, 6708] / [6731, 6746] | 0.4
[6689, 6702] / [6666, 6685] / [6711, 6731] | 0.1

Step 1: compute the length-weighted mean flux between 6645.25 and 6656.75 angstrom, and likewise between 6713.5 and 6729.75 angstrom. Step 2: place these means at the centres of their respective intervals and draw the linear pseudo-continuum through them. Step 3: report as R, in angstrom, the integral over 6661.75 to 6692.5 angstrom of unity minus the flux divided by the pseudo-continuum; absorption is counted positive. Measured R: -0.4 angstrom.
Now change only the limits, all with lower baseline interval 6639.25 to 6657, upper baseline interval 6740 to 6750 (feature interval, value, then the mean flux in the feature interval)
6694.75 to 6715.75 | 0.28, 28.9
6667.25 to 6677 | -0.24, 30.1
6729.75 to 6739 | 0.11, 28.8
